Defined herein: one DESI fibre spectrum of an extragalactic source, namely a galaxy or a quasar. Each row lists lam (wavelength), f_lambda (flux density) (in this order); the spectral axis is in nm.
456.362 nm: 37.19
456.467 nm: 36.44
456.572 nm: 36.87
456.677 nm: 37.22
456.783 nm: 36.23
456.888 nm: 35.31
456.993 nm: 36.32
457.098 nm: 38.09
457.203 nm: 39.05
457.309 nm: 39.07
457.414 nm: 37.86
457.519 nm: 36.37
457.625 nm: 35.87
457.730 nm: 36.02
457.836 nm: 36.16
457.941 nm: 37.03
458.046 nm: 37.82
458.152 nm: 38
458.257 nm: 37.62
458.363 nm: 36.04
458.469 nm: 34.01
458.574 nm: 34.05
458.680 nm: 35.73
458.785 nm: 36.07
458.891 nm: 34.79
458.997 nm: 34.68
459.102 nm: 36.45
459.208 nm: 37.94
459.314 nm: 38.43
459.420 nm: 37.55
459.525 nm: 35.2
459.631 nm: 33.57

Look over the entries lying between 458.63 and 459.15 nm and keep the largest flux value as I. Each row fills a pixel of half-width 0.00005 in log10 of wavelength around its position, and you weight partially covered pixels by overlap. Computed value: 36.45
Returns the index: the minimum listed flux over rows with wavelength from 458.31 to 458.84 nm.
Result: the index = 34.01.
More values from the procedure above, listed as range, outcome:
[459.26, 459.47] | 37.55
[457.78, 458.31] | 36.16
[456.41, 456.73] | 36.44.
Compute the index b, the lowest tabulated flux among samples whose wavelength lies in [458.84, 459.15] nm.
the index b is 34.68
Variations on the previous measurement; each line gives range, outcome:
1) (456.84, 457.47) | 35.31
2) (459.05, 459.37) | 36.45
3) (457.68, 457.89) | 36.02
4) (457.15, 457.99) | 35.87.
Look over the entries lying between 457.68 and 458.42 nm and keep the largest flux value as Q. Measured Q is 38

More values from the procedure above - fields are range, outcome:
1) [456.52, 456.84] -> 37.22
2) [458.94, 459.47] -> 38.43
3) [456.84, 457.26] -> 39.05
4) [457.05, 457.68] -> 39.07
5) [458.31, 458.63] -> 36.04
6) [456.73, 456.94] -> 36.23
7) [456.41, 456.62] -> 36.87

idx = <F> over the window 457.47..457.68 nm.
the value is 36.1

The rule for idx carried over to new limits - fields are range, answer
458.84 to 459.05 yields 34.8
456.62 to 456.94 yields 36.2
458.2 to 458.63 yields 35.4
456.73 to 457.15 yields 36.5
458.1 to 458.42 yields 37.1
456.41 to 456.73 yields 36.8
